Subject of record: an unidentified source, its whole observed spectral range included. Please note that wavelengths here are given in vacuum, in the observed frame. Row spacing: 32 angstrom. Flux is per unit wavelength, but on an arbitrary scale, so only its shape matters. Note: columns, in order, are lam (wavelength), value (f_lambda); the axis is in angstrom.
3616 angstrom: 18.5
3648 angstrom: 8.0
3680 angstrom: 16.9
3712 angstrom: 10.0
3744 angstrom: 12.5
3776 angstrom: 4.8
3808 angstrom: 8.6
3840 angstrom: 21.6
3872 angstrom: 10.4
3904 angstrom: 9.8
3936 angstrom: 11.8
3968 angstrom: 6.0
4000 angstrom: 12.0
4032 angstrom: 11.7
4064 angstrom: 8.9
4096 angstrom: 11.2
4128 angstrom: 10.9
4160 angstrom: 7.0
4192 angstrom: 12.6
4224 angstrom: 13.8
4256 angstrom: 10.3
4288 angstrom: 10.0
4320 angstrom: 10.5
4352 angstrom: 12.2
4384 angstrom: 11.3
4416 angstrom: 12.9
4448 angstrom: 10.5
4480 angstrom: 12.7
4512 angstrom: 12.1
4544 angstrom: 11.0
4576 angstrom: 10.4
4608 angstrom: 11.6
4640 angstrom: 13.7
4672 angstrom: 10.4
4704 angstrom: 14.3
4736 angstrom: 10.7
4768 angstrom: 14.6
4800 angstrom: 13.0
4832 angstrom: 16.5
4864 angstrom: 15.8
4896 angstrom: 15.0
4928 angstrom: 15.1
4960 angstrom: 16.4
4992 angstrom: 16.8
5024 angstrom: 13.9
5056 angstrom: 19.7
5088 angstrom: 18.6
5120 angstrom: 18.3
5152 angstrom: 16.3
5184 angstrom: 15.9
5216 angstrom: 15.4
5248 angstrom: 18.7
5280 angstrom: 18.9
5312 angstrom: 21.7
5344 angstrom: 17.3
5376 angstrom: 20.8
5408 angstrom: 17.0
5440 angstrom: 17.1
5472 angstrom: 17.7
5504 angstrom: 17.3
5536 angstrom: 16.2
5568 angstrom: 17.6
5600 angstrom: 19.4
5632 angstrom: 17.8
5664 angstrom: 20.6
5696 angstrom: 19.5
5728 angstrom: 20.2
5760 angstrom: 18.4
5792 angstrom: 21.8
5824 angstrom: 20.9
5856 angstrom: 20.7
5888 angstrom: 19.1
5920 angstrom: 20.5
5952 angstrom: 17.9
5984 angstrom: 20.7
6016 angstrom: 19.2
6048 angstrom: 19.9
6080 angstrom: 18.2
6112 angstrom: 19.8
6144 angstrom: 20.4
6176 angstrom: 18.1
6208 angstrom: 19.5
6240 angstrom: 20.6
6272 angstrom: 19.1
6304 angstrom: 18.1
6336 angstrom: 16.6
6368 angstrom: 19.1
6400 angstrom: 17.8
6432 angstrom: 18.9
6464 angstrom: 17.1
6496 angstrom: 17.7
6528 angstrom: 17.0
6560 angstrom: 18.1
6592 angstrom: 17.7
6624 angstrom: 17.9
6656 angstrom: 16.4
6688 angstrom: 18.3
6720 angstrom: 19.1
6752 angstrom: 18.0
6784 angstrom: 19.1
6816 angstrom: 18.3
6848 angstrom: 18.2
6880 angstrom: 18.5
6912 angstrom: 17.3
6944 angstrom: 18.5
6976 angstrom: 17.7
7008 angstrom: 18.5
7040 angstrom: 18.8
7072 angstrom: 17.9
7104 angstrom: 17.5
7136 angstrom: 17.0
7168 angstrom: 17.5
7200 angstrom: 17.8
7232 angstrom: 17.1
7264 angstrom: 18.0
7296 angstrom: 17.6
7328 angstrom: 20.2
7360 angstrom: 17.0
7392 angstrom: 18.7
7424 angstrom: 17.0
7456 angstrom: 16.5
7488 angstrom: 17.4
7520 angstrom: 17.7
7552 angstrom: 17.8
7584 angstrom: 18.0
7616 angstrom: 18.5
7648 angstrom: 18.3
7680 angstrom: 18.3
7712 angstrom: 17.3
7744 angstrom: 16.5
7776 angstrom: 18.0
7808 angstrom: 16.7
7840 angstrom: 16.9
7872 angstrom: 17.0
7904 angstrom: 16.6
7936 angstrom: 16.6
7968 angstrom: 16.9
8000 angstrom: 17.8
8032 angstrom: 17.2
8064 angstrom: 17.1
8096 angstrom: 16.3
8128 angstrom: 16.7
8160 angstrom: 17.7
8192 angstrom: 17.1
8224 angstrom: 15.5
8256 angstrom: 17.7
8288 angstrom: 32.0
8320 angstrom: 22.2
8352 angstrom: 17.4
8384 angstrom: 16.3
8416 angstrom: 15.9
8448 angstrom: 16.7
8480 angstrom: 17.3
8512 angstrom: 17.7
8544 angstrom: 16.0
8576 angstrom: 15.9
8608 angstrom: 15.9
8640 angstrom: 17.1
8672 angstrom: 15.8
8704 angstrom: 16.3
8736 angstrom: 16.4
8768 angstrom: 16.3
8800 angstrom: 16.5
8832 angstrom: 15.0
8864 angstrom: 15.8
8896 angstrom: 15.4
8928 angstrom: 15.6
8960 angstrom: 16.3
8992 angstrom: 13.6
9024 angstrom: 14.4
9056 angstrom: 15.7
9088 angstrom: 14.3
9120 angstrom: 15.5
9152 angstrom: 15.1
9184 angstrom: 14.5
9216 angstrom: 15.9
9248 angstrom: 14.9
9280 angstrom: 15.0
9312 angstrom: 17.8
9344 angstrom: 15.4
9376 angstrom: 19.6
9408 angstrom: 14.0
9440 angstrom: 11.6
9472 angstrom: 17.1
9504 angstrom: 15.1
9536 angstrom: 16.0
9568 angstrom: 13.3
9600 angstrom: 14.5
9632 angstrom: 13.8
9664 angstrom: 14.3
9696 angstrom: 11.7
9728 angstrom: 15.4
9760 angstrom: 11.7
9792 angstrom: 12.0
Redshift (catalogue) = 0.26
